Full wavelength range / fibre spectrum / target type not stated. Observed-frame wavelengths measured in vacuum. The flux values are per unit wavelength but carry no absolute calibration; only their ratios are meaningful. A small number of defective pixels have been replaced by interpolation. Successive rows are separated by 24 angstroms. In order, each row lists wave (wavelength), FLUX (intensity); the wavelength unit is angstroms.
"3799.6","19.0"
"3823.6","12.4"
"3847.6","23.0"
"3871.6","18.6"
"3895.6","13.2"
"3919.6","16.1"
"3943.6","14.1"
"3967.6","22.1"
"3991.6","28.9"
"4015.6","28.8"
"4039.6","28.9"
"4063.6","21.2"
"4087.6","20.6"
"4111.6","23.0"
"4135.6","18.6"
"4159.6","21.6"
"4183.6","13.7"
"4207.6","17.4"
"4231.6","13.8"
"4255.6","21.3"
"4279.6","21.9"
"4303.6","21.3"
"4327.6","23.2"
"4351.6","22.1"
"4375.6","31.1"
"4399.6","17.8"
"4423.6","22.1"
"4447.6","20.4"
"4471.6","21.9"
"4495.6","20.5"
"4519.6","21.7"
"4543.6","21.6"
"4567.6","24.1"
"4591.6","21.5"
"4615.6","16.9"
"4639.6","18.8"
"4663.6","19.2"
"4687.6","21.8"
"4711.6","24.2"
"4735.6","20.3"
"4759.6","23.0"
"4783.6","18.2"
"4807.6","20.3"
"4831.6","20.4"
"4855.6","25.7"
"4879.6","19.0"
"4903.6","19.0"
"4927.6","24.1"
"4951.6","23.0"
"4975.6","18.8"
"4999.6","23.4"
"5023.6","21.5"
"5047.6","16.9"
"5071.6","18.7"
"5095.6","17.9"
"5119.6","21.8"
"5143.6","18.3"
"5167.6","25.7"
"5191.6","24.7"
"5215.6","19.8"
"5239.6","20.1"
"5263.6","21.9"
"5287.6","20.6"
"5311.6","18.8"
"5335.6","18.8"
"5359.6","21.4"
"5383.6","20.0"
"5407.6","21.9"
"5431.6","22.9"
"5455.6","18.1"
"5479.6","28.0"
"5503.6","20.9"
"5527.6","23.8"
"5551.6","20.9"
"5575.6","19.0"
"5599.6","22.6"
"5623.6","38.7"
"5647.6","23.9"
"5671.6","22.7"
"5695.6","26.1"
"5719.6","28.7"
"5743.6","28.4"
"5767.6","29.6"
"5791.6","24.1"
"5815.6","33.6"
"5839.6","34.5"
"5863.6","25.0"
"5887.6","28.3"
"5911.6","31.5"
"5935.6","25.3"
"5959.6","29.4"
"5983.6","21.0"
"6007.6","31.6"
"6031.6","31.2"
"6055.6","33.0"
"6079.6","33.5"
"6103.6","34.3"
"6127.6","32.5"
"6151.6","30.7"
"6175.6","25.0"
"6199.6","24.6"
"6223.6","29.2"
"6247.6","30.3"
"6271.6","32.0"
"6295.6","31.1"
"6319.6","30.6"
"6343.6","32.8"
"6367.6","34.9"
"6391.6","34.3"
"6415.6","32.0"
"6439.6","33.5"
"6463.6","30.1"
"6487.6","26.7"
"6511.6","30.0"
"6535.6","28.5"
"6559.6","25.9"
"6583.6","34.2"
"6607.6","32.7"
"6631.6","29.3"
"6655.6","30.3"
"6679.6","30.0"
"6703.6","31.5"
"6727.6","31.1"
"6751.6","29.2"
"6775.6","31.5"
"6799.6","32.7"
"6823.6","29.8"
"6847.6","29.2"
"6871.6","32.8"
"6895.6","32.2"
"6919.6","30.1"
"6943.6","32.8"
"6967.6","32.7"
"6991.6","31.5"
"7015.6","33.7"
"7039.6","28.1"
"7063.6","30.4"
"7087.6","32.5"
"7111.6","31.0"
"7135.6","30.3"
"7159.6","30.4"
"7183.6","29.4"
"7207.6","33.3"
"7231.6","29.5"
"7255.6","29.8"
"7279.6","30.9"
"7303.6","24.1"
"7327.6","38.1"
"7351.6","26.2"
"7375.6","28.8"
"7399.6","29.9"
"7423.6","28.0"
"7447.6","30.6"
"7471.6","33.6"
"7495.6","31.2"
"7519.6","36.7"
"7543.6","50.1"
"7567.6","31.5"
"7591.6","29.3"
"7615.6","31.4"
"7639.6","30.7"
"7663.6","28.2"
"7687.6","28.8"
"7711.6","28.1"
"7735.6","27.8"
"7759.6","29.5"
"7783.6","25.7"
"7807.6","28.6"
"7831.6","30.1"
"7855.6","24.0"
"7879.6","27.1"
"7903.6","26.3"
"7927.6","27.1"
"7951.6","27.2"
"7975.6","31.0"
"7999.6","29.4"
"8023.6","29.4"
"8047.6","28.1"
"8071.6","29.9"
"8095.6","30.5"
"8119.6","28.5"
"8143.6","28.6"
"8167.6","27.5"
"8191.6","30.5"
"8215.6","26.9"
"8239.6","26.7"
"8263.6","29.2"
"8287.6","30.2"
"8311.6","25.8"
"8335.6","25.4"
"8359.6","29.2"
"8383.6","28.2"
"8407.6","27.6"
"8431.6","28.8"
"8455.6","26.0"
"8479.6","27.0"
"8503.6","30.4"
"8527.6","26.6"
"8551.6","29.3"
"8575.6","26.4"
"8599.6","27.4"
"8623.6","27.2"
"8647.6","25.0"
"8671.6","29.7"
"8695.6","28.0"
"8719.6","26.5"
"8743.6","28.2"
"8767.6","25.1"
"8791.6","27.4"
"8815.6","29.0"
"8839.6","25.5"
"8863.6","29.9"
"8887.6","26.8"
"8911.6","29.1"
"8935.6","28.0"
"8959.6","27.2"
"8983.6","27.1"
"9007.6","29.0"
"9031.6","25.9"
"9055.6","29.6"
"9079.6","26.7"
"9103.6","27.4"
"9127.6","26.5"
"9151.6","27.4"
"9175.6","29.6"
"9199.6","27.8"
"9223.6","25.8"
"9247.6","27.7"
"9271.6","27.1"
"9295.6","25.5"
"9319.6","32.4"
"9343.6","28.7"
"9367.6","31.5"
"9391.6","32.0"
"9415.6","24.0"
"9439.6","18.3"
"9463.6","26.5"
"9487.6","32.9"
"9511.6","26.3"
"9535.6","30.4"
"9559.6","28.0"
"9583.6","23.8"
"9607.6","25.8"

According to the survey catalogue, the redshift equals 0.51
